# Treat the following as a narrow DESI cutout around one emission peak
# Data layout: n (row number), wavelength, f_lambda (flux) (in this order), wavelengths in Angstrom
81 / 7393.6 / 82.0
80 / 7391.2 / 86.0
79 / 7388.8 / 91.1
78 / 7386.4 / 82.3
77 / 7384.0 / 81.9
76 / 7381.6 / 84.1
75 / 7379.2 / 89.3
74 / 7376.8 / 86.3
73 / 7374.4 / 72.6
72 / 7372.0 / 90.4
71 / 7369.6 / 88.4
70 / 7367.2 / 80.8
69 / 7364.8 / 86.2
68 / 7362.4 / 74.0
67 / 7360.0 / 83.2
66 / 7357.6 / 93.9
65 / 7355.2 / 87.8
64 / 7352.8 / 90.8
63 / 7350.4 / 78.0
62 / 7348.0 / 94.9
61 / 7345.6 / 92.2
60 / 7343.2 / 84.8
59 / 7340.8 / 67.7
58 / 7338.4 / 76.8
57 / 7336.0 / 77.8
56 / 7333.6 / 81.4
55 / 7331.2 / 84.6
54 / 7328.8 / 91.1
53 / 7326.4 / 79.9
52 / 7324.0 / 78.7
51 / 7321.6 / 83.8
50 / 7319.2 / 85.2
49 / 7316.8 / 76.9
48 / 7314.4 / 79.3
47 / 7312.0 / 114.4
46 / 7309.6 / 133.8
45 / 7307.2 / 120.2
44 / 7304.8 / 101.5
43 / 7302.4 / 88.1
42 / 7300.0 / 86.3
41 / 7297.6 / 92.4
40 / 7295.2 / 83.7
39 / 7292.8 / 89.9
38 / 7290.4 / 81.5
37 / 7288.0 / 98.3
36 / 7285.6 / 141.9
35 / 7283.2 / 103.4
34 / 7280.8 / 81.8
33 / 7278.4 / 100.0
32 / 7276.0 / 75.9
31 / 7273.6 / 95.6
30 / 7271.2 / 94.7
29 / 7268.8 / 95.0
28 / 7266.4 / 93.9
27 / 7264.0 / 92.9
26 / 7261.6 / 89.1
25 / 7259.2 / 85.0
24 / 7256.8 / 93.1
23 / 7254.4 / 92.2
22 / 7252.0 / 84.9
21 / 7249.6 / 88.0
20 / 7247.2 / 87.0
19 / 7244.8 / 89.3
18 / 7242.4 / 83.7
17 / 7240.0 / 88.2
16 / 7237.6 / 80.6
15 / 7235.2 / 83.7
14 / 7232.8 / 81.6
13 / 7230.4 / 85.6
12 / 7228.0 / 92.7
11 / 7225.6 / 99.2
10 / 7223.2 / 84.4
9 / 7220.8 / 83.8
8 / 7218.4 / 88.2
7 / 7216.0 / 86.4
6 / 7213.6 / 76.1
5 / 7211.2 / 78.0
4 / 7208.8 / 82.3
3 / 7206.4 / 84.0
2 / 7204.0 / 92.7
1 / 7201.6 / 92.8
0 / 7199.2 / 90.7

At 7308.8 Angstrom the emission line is [N II]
